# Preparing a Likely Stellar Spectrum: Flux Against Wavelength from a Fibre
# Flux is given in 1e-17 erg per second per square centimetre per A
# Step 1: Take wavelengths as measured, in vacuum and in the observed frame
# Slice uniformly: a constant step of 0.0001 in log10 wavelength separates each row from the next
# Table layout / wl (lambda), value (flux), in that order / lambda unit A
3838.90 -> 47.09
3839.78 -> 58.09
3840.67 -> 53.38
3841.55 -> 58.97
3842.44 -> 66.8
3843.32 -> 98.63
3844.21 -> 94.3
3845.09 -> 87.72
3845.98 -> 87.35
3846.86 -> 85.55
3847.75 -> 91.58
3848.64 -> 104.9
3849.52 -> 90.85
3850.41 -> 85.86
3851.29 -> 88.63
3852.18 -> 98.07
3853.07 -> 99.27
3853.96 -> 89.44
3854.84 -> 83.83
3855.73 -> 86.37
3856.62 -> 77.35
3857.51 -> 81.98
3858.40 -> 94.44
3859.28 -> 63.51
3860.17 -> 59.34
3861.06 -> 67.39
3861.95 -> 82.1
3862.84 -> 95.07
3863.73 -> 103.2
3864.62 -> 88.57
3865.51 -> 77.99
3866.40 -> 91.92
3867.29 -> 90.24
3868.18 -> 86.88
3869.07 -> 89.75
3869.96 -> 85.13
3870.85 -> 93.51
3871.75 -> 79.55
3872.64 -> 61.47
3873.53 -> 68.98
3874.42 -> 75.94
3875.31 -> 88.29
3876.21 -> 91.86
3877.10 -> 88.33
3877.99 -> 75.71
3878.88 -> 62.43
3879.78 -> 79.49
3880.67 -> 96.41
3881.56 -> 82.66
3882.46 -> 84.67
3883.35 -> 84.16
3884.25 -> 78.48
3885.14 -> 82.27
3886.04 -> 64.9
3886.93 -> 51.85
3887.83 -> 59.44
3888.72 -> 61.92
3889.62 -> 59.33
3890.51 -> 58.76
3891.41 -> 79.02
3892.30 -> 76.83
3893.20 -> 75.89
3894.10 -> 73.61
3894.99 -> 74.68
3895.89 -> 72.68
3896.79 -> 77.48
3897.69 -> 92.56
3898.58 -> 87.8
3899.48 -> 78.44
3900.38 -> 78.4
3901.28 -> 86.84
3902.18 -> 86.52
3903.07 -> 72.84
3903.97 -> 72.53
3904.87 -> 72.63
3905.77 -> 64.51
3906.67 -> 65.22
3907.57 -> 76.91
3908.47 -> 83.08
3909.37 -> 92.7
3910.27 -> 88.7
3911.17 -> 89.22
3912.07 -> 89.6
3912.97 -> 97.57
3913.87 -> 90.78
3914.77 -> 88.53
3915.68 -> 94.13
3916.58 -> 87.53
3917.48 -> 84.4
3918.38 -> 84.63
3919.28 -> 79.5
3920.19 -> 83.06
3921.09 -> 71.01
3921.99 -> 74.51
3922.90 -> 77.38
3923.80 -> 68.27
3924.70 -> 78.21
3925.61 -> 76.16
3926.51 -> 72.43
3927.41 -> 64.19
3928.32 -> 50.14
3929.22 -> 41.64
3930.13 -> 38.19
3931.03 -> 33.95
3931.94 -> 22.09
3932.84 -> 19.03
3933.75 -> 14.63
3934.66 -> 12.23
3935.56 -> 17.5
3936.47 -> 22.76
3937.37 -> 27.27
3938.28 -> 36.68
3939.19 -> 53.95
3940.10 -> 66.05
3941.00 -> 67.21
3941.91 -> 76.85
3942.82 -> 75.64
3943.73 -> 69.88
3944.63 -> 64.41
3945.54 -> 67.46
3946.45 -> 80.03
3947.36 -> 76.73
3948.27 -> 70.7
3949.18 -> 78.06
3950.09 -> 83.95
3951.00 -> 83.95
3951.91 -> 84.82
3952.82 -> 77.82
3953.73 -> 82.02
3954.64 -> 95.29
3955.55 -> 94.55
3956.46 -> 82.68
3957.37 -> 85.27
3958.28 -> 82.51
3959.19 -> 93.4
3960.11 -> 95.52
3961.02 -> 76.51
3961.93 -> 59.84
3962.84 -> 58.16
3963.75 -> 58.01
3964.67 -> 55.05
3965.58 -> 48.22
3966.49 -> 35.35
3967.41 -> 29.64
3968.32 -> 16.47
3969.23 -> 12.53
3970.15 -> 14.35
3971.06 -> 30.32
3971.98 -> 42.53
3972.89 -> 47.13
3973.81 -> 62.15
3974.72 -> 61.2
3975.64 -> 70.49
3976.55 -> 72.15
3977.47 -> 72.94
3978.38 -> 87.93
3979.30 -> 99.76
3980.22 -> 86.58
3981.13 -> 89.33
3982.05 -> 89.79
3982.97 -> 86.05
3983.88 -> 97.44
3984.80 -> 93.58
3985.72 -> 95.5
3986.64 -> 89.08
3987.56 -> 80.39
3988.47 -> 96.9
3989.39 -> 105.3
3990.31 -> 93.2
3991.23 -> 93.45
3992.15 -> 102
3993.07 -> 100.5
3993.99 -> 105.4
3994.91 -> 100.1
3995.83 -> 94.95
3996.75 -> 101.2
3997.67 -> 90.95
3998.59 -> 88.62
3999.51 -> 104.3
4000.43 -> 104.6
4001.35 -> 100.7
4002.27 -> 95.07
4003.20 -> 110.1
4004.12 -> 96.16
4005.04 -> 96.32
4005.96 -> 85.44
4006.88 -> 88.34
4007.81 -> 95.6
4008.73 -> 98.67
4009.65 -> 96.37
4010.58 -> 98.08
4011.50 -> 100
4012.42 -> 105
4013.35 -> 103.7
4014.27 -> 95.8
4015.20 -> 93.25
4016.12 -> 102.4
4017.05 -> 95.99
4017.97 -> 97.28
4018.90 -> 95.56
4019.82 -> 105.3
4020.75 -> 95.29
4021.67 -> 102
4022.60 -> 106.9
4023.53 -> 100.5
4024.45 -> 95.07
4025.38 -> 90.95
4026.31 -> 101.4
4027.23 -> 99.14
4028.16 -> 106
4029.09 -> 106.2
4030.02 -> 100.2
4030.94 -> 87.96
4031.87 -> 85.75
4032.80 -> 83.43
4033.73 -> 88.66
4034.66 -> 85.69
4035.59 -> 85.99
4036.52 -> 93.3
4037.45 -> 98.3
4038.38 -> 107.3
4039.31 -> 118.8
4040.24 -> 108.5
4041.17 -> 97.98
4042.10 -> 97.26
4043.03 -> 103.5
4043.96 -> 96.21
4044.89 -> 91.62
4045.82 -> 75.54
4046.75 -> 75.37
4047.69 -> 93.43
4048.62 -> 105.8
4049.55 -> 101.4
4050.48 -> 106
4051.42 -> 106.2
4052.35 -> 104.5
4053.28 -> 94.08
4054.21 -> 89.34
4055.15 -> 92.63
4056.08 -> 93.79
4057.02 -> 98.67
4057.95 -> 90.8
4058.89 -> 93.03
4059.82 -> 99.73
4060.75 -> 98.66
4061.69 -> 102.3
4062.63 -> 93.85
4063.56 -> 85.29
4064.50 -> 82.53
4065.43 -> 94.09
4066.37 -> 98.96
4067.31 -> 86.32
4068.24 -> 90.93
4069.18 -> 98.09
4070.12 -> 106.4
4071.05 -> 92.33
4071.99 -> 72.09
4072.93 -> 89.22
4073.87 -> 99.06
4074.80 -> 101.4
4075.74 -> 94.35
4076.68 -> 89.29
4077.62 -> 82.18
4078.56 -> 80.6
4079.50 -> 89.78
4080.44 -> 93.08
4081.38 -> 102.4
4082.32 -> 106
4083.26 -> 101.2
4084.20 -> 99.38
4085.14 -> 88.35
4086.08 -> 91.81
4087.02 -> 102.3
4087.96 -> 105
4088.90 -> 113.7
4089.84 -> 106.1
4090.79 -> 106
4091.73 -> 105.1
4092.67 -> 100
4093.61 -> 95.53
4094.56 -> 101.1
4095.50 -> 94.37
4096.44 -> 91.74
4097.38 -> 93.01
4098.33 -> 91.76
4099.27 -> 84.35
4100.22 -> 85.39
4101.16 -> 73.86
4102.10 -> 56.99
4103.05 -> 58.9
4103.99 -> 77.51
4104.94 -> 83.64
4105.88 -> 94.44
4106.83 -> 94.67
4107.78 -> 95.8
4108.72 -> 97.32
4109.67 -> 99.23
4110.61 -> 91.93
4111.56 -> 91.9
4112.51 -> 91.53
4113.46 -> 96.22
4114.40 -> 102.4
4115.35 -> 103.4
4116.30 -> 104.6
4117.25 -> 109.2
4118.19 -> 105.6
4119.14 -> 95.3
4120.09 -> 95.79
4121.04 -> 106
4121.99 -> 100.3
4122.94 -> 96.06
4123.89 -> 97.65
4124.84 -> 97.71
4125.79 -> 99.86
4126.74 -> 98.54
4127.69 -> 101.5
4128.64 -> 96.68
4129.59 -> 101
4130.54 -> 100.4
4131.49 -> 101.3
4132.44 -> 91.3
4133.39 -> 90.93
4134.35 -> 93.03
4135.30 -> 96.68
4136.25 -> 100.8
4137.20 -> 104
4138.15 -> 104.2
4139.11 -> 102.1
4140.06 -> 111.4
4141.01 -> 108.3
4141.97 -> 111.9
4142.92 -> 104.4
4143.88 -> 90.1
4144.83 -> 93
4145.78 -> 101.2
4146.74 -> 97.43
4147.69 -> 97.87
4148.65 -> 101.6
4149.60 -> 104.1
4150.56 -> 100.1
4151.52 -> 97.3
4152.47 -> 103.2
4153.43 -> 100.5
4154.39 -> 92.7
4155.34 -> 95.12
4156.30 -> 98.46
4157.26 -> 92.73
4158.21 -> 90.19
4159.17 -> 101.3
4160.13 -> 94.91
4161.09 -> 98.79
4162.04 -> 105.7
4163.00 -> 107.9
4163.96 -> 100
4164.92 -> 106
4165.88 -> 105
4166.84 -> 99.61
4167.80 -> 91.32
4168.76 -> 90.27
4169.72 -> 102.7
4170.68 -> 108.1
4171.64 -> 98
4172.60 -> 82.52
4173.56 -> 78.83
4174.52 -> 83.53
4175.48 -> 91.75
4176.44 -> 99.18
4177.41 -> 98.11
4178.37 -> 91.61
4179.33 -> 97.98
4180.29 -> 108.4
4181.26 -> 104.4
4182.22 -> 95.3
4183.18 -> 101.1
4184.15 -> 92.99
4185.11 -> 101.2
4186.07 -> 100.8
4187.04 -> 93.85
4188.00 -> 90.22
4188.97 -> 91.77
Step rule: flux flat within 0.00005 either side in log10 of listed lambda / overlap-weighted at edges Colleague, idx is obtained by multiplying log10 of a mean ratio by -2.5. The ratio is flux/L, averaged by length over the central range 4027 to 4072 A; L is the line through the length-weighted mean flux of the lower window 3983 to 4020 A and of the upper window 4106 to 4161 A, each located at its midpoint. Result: 0.03 mag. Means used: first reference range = 97.1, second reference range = 99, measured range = 95.4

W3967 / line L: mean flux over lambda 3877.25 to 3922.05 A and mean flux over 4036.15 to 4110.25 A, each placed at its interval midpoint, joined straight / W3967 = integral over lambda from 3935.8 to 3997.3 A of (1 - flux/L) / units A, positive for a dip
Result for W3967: 8.7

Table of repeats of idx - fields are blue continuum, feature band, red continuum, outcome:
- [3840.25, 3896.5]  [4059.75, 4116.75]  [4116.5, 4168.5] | 0.03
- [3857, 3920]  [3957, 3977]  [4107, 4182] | 0.49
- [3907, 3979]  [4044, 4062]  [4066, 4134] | -0.11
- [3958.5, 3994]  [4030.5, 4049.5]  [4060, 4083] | -0.10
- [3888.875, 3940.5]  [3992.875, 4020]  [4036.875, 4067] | -0.13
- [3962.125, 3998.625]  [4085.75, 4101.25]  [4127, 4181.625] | -0.08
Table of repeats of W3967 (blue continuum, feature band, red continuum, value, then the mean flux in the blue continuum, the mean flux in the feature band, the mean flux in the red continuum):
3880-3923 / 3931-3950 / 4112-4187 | 7.2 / 78.9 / 51.2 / 98.8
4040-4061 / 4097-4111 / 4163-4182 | 1.6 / 96.1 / 85.2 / 96.9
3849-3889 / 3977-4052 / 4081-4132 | -4.9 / 81.7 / 96.3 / 96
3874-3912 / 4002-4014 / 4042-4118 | -1.4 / 77.4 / 97.6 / 94.1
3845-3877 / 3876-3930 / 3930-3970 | -3.3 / 85.4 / 77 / 58.5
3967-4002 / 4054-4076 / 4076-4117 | -1.0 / 79.4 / 93.5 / 93.4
